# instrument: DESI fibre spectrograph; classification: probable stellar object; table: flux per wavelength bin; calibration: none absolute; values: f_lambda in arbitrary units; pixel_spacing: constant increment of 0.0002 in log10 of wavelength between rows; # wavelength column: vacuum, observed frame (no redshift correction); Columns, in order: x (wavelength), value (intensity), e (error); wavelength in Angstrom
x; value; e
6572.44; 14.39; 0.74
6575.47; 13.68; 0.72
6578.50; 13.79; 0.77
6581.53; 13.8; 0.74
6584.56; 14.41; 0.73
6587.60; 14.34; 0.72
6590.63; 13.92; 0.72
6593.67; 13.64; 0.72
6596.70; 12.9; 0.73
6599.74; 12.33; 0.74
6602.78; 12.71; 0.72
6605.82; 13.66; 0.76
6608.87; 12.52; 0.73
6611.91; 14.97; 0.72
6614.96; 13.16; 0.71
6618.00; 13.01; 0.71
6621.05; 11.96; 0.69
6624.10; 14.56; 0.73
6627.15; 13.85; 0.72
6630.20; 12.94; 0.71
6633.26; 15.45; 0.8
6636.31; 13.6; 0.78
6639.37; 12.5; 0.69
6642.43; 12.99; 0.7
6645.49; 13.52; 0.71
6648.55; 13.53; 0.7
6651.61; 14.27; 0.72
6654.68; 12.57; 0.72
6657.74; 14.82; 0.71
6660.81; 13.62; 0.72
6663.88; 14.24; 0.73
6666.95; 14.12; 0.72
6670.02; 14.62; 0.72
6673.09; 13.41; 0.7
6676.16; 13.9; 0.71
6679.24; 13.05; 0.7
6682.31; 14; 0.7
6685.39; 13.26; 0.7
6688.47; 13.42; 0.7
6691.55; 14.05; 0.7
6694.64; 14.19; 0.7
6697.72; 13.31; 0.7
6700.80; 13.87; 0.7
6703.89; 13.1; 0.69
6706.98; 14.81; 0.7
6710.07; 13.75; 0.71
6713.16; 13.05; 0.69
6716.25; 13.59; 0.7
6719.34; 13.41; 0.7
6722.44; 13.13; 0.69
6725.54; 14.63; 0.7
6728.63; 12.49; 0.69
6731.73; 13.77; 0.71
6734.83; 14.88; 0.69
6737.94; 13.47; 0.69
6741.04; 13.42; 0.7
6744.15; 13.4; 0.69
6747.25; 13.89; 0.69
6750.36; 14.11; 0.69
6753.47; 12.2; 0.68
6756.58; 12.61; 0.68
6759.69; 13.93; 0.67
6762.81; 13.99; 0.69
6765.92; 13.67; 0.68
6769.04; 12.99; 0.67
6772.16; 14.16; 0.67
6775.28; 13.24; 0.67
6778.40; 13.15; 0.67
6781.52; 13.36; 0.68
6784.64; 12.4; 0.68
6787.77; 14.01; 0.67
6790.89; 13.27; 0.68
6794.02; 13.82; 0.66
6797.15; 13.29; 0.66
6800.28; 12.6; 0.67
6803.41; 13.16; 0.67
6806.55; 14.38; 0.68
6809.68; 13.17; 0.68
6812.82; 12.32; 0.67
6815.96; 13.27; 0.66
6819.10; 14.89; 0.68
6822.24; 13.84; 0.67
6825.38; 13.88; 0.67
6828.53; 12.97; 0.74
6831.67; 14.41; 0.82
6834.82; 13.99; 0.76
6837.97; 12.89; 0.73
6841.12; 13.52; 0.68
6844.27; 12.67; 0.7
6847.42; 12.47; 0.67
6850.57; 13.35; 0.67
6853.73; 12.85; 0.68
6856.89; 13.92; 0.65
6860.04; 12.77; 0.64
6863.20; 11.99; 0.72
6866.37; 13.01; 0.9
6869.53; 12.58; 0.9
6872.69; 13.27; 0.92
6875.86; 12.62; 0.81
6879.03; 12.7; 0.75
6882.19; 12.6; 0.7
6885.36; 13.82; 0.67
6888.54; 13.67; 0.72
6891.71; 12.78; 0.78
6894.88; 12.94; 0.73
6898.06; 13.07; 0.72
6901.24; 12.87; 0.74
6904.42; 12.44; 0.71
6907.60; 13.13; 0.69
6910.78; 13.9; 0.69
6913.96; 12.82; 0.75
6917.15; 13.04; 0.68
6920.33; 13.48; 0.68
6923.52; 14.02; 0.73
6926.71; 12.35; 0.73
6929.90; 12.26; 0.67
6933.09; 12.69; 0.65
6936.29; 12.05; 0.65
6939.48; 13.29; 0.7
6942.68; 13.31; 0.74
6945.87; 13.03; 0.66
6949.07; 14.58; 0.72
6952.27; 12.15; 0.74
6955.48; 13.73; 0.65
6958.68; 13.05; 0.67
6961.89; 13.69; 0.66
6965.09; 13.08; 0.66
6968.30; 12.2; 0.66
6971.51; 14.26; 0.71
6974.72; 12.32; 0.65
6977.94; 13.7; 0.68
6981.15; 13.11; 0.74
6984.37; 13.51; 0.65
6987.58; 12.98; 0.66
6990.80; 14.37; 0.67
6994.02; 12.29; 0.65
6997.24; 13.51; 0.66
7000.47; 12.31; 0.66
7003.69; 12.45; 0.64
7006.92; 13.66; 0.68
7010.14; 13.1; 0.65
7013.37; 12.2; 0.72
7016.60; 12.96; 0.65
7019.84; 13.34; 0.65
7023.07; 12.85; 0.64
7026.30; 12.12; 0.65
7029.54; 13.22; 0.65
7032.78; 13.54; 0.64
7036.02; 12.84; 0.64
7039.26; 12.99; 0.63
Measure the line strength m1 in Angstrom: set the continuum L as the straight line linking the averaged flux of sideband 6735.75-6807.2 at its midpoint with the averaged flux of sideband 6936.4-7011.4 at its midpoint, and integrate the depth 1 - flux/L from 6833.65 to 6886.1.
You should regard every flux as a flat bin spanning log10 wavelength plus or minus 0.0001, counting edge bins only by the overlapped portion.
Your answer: 1.31 Angstrom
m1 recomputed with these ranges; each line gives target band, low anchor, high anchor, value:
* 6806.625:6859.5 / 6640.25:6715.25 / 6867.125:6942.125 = -0.8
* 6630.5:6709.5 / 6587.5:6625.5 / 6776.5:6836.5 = -2.3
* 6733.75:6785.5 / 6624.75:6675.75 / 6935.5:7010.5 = 0.4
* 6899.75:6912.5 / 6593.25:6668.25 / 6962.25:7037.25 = 0.1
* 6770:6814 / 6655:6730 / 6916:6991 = 0.6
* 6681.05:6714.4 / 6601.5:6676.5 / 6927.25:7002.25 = -0.5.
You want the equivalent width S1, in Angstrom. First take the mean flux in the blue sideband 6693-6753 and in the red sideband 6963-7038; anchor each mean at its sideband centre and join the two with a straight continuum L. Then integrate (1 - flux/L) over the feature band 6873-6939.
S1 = 1.41 Angstrom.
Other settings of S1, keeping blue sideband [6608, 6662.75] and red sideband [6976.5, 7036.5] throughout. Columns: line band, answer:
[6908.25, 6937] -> 0.4 Angstrom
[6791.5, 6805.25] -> 0.1 Angstrom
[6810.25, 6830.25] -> -0.3 Angstrom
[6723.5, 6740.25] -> -0.5 Angstrom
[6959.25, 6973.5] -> -0.2 Angstrom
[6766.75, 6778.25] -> -0.1 Angstrom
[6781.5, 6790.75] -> 0.1 Angstrom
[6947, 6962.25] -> -0.3 Angstrom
